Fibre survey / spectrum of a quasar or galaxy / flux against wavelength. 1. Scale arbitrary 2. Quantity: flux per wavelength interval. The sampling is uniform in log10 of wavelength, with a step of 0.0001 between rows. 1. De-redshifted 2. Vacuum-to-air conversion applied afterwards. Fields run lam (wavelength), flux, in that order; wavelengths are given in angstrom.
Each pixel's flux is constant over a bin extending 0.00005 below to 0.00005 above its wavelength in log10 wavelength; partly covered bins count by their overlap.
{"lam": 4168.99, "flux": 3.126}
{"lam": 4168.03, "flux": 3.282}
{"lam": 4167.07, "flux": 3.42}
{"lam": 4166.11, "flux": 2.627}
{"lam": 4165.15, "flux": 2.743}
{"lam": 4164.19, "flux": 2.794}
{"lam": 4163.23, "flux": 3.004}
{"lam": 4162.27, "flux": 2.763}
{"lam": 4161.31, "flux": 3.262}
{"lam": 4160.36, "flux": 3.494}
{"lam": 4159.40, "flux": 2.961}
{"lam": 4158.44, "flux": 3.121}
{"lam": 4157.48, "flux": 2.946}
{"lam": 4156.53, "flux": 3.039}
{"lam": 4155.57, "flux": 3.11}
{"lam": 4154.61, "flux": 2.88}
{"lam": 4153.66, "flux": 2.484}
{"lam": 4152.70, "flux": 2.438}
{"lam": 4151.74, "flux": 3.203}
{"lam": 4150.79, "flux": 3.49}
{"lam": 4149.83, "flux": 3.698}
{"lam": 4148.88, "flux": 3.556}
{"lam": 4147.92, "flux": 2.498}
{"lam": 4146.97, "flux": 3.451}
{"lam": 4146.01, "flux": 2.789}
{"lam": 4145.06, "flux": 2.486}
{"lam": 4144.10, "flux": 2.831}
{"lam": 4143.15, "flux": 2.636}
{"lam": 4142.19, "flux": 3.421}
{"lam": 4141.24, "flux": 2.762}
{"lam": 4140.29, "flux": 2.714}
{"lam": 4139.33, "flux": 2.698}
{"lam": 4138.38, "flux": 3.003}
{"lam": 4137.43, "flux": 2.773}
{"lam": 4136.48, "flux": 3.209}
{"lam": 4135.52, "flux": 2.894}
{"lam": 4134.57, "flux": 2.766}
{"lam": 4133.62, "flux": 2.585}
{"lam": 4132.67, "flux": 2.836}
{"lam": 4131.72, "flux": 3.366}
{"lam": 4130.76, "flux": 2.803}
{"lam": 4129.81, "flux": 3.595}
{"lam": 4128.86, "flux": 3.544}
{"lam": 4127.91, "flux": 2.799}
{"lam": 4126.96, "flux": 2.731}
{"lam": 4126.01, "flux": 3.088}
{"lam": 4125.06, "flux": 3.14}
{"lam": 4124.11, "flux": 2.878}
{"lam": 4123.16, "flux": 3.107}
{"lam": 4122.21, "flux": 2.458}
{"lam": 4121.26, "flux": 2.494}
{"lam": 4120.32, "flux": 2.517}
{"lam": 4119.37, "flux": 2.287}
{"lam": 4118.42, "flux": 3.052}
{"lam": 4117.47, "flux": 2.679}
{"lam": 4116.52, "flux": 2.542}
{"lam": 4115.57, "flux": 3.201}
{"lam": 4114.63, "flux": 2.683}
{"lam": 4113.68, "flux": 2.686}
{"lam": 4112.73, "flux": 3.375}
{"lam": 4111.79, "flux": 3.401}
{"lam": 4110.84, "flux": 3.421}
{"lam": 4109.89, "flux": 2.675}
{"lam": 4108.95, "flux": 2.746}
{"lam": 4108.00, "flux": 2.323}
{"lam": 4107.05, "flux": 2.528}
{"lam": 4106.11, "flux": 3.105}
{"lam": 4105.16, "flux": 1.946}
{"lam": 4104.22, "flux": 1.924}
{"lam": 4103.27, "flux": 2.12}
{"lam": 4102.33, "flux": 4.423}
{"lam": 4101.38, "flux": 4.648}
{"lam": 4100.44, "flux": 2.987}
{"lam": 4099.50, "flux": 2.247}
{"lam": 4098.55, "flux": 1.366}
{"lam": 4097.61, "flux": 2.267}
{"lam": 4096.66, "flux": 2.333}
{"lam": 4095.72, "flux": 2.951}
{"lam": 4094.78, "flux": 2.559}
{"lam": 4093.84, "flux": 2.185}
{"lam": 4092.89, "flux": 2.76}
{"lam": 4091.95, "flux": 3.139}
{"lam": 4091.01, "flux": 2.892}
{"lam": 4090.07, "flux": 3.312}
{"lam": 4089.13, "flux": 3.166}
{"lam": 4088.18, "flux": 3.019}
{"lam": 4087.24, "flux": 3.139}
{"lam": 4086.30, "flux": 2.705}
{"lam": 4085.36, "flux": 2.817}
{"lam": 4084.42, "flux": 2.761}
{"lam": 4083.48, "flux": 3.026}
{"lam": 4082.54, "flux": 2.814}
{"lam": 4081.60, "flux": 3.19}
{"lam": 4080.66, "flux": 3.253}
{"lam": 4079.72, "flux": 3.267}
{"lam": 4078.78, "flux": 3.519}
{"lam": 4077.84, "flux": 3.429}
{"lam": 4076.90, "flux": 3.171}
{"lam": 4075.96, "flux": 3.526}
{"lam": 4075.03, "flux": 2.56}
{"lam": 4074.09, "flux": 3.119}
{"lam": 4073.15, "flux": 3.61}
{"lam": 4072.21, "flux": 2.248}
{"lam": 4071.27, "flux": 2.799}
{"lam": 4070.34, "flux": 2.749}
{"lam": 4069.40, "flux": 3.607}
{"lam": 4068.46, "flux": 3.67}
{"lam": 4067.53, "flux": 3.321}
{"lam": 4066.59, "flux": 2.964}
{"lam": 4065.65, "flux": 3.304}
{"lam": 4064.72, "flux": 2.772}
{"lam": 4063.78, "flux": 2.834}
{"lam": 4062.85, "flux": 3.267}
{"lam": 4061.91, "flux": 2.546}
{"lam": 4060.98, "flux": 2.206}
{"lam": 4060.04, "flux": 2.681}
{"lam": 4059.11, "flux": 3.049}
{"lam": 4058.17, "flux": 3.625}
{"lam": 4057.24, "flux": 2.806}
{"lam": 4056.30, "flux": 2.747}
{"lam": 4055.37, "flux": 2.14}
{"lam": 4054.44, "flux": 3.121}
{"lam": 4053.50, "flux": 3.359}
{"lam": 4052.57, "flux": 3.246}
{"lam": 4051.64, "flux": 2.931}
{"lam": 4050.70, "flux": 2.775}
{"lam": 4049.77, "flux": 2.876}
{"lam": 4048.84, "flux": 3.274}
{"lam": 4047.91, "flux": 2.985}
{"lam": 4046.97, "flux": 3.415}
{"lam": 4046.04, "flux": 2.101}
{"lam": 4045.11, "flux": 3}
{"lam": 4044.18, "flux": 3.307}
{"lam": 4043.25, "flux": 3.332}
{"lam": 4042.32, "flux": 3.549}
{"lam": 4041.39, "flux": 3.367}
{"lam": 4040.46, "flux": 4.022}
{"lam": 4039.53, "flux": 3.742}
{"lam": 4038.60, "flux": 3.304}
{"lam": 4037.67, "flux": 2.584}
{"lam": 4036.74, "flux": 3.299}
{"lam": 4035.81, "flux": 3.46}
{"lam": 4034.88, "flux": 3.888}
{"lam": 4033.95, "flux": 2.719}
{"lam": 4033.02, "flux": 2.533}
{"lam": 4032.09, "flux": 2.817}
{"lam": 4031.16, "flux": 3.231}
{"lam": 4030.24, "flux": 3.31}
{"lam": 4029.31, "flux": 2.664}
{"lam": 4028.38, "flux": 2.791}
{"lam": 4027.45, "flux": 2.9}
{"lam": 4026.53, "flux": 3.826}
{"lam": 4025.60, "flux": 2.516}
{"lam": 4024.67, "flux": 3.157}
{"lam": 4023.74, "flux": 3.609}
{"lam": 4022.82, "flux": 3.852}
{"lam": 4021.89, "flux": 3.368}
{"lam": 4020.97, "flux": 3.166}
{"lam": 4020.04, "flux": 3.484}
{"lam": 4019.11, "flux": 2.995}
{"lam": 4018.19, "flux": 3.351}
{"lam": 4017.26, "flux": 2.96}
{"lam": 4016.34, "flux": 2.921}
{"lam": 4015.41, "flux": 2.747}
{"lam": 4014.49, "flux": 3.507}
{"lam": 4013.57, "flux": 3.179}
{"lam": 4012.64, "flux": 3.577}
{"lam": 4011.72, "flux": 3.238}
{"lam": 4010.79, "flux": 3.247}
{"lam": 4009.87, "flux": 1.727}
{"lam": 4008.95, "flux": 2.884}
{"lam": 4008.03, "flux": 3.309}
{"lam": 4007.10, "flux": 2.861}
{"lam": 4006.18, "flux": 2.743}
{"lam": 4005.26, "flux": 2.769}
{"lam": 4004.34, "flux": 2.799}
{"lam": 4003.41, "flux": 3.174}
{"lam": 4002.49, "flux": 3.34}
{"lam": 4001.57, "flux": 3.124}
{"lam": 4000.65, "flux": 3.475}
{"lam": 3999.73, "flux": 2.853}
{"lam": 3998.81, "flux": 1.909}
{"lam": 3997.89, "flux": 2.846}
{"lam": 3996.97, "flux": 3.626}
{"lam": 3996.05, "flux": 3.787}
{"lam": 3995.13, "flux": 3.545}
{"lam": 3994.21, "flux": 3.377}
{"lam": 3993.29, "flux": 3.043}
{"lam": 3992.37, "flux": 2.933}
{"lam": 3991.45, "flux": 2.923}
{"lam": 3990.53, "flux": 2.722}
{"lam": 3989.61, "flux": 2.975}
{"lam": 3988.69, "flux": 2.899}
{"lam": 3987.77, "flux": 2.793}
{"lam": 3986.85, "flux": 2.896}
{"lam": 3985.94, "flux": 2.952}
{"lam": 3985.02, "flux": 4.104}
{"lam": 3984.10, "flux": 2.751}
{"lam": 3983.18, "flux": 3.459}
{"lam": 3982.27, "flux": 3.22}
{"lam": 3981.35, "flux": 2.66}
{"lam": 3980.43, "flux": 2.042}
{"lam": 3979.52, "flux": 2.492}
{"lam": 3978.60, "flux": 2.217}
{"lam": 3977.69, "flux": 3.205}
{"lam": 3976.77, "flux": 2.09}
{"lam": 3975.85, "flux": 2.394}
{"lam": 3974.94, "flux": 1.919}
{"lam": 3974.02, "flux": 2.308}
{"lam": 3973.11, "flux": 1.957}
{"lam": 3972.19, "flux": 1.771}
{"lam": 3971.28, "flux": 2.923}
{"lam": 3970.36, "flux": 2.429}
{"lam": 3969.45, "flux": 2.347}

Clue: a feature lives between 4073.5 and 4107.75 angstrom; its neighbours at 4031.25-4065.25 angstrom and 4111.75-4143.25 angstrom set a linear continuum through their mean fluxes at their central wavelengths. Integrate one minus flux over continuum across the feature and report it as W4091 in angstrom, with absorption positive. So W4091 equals 0.9 angstrom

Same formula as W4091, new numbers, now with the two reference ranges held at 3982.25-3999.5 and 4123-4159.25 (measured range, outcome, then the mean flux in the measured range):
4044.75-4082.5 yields 0.1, 3.02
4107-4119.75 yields 0.7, 2.84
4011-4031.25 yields -0.9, 3.2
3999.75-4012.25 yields 0.4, 2.98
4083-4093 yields 0.1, 2.98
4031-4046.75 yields -0.7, 3.19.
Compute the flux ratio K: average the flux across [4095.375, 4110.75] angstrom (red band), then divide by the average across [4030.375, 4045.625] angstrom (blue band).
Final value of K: 0.82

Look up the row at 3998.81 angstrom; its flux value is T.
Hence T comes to 1.909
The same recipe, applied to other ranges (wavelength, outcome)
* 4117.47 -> 2.679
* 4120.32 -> 2.517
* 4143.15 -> 2.636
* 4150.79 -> 3.49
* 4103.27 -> 2.12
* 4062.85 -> 3.267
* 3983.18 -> 3.459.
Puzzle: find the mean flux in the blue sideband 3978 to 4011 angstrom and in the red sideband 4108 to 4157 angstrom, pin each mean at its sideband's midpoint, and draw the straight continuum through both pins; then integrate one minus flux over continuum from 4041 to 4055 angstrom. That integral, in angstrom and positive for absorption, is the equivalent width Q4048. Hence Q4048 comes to -0.7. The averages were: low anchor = 2.96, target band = 3.1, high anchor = 2.93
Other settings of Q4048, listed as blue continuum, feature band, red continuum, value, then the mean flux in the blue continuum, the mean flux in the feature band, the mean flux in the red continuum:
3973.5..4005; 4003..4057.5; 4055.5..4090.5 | -2.34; 2.9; 3.09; 3.03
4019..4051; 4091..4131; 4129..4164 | 3.24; 3.18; 2.8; 2.99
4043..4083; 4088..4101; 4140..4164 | 1.55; 3.03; 2.66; 3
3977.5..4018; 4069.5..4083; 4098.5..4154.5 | -0.78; 3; 3.1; 2.89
